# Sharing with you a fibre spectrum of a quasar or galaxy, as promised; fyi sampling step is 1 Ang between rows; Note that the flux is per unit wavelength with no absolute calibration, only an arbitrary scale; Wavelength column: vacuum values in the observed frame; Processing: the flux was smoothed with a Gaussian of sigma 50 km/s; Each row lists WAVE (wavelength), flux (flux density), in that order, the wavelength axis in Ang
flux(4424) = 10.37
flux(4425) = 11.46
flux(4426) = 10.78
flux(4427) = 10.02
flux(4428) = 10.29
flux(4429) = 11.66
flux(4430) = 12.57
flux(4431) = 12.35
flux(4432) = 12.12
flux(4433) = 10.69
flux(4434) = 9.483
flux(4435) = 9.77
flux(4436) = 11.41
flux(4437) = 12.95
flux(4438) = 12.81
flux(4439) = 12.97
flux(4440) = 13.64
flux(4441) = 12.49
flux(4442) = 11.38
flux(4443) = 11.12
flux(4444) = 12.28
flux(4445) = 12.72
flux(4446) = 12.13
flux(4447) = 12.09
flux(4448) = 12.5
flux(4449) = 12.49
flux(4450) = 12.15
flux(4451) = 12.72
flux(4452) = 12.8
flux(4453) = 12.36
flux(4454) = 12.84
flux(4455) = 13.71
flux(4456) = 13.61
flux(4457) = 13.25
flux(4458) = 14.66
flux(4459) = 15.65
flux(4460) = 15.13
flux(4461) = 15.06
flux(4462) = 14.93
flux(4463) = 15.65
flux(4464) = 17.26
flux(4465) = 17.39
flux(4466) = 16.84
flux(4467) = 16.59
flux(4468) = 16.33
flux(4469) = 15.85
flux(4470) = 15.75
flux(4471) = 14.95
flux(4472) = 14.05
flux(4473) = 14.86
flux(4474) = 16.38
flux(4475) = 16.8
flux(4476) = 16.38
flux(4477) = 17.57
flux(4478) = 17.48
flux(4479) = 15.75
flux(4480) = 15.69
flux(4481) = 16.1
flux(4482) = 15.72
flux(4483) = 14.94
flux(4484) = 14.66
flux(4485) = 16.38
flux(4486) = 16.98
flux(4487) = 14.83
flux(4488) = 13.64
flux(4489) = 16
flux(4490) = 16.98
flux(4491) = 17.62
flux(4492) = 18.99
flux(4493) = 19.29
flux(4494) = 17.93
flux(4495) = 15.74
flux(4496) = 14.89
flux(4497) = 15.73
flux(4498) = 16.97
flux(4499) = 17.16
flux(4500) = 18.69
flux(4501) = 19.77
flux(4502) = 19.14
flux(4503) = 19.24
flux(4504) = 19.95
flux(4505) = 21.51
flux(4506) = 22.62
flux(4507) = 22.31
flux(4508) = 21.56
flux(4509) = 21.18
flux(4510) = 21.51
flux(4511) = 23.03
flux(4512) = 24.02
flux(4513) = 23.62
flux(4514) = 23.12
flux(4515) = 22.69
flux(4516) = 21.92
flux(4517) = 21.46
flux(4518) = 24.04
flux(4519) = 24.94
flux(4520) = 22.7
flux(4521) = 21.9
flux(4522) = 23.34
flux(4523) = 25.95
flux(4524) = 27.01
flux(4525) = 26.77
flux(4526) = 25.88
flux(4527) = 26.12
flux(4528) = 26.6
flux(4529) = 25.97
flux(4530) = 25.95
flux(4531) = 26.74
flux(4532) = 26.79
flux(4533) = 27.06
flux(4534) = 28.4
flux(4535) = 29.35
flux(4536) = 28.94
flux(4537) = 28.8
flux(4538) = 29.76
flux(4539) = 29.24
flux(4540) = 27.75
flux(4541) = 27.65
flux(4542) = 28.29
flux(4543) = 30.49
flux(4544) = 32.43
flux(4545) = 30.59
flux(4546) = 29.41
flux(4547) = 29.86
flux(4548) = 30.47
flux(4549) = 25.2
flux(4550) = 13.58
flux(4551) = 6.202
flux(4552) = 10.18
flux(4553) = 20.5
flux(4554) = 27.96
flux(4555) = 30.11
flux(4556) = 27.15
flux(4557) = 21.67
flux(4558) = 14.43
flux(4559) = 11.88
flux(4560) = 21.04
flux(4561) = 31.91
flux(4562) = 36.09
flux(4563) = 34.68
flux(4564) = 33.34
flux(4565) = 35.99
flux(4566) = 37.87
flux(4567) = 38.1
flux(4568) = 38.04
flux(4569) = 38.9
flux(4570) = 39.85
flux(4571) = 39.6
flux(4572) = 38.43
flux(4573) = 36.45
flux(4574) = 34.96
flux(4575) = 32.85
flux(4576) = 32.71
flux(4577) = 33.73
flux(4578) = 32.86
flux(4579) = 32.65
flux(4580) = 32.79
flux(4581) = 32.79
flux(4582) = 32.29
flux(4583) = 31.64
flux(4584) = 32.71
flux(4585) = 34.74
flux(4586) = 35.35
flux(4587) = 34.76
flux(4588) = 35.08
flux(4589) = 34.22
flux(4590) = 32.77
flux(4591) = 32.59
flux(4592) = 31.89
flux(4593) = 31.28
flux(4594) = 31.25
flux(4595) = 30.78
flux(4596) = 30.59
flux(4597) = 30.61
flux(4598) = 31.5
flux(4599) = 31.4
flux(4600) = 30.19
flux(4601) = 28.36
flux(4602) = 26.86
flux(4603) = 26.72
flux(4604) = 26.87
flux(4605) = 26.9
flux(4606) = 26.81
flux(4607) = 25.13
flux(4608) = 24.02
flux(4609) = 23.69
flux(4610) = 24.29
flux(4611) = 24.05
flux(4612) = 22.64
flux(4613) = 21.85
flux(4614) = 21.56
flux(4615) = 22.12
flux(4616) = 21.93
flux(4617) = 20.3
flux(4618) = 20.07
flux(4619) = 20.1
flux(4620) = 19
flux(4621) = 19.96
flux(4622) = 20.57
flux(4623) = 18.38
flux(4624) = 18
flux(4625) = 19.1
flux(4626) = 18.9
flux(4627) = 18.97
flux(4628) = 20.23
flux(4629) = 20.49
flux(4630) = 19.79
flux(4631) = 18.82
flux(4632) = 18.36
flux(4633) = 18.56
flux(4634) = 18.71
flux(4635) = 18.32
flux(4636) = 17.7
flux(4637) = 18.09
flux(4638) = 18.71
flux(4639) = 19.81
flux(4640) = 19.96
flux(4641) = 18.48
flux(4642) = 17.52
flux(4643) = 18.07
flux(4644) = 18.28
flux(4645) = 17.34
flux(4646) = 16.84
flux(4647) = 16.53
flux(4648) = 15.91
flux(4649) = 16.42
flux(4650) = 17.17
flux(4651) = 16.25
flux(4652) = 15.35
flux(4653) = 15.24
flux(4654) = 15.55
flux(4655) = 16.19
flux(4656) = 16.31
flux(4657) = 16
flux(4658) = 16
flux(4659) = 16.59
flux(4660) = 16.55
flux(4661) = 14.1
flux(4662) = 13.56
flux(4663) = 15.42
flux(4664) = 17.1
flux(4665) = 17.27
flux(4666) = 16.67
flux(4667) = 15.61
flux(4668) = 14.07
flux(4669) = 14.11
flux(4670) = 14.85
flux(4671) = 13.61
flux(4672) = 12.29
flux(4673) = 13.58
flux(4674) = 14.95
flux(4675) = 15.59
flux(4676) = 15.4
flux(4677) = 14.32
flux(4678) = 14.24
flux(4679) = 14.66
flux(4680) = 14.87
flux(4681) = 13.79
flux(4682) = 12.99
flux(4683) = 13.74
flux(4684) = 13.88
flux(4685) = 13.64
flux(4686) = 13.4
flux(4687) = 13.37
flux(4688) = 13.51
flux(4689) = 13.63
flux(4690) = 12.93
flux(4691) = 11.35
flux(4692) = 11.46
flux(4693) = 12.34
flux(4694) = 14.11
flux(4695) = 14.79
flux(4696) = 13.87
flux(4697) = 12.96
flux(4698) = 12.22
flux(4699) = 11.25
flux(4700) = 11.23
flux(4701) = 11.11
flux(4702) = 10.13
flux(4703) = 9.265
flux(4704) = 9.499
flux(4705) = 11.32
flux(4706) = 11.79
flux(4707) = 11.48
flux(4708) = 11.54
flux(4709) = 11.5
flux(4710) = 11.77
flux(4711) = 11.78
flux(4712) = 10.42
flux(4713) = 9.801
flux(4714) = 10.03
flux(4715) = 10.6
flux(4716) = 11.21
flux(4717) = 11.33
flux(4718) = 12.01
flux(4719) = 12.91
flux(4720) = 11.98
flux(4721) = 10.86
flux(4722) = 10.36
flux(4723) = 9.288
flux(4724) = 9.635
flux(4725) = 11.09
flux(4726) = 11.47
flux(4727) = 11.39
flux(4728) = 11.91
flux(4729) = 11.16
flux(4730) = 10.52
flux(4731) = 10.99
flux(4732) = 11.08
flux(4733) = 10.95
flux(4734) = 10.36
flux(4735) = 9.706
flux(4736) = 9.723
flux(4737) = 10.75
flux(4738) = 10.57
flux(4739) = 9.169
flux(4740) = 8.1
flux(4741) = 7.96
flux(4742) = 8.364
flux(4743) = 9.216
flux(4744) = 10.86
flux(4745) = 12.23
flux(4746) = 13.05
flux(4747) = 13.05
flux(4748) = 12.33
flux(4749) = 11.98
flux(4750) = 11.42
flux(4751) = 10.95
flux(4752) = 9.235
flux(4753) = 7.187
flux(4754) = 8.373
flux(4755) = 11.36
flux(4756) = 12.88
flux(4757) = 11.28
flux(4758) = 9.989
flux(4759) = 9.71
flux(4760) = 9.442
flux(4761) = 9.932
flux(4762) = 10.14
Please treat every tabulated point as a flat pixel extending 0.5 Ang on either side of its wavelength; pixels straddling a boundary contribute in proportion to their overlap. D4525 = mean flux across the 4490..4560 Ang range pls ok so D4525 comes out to 23.1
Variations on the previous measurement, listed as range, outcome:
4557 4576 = 32.7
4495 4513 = 19.9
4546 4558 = 22.1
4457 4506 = 16.6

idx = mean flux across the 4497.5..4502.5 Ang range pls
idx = 18.3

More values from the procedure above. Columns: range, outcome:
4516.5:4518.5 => 22.8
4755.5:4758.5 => 11.4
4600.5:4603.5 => 27.3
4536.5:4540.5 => 28.9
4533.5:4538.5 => 29.1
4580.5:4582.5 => 32.5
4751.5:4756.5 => 9.81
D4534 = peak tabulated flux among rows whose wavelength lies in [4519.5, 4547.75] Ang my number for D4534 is 32.43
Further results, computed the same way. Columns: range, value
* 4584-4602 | 35.35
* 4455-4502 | 19.77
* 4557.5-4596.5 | 39.85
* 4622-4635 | 20.57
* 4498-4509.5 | 22.62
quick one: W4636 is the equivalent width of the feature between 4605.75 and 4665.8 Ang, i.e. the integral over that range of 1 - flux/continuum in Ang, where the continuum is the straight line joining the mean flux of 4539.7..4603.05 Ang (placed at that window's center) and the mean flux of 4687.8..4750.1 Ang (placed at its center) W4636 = 8.9 Ang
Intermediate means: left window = 30.3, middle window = 18.8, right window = 11.2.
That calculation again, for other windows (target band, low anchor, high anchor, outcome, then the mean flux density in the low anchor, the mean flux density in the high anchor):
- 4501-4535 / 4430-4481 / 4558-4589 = 0.8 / 14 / 33.5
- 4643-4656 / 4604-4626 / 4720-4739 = 1.5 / 22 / 10.7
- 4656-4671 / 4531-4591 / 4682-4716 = 1.0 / 30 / 12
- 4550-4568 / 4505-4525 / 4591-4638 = -2.0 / 23.2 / 23.4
